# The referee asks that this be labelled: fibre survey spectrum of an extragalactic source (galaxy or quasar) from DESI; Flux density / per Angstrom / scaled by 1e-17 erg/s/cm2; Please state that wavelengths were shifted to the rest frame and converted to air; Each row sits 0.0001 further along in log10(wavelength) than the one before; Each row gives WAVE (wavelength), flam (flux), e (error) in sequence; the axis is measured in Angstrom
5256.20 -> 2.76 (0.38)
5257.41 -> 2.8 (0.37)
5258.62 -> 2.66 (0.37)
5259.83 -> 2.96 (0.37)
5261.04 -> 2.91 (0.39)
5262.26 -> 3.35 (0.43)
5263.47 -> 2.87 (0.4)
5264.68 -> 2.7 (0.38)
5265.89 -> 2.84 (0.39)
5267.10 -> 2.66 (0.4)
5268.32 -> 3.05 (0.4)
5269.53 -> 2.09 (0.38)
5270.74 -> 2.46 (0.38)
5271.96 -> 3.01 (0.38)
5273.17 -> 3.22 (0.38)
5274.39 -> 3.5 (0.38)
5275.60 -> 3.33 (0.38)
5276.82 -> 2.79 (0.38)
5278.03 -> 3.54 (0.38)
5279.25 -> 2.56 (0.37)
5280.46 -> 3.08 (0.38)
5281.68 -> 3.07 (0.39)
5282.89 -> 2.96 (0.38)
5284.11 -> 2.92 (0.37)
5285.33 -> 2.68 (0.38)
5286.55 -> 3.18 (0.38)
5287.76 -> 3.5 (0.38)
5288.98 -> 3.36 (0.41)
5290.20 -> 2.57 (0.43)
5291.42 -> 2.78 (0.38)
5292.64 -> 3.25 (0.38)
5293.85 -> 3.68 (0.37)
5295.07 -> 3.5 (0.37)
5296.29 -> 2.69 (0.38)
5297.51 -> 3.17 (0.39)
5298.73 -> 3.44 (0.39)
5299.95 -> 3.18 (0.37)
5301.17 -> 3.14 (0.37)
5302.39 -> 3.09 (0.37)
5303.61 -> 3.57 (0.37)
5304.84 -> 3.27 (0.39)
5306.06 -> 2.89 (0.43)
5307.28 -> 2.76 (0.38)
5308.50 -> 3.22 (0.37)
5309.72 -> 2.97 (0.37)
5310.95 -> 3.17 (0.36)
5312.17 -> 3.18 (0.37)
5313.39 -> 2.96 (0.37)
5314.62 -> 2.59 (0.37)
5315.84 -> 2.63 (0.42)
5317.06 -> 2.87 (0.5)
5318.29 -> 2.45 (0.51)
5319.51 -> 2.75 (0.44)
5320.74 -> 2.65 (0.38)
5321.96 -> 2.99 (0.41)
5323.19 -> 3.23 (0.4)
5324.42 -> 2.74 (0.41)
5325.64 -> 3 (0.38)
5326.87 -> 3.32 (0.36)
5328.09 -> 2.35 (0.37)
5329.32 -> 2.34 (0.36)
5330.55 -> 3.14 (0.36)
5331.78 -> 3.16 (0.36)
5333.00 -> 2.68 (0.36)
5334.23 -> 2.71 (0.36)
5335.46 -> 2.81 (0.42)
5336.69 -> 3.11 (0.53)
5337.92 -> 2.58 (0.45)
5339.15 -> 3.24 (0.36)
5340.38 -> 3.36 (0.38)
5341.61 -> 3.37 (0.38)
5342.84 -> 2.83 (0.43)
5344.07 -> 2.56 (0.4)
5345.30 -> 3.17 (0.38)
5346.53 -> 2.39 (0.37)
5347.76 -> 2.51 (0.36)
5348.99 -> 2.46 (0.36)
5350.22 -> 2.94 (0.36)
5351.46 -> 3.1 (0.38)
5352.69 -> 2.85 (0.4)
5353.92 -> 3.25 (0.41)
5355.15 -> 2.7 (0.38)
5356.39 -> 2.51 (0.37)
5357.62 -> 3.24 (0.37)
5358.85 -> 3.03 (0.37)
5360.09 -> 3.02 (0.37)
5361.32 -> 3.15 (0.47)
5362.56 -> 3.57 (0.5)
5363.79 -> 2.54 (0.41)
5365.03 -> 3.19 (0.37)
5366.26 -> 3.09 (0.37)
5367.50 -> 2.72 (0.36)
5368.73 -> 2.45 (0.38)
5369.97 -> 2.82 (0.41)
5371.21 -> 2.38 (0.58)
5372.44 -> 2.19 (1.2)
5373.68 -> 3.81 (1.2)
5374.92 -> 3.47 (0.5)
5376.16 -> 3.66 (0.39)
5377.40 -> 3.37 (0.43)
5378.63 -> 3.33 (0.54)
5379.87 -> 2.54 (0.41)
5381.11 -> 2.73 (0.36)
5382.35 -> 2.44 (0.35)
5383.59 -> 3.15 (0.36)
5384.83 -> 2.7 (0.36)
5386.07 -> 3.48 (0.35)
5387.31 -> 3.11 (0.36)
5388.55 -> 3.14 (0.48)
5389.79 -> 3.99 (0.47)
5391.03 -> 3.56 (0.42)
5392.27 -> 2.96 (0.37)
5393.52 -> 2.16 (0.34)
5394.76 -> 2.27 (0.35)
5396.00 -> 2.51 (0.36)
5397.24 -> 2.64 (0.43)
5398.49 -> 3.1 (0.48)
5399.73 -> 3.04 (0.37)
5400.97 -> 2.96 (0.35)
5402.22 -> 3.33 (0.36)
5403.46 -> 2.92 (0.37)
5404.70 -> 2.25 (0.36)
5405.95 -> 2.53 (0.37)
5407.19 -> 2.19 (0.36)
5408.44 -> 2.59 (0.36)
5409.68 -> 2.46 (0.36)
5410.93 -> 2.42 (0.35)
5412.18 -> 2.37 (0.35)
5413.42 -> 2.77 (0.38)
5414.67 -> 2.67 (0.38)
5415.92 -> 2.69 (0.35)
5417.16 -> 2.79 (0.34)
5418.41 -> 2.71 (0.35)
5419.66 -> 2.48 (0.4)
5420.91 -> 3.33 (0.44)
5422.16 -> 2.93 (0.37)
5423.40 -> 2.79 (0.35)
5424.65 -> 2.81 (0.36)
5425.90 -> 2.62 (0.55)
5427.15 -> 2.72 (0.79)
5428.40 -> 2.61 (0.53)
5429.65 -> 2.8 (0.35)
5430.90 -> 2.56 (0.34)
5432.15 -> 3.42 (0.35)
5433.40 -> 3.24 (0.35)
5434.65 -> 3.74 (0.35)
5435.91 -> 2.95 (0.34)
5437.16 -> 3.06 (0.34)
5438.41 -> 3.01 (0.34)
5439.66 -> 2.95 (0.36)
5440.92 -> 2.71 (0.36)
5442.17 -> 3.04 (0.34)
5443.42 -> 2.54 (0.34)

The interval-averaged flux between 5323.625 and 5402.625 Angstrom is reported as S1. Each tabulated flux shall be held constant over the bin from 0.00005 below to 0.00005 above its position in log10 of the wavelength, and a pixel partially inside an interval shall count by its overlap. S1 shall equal 2.94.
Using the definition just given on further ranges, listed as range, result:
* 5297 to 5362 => 2.94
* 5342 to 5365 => 2.89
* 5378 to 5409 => 2.87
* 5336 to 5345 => 3.01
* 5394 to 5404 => 2.84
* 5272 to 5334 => 3.02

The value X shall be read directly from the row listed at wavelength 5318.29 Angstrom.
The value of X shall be 2.45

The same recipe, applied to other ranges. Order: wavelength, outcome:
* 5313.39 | 2.96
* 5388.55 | 3.14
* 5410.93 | 2.42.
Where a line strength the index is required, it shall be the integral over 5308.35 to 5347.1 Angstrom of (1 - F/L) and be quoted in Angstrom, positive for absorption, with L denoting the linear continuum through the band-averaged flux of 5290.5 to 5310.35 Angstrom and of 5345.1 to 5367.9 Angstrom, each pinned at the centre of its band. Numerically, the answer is 1.9 Angstrom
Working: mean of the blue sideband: 3.15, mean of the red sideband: 2.91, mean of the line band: 2.89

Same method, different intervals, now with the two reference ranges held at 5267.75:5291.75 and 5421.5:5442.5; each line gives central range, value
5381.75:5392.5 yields -0.83 Angstrom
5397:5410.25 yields 0.97 Angstrom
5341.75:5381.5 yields 0.39 Angstrom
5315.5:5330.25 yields 0.92 Angstrom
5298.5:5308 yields -0.57 Angstrom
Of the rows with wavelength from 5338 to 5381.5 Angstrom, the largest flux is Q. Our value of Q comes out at 3.81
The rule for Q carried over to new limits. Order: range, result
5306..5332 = 3.32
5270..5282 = 3.54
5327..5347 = 3.37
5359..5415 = 3.99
